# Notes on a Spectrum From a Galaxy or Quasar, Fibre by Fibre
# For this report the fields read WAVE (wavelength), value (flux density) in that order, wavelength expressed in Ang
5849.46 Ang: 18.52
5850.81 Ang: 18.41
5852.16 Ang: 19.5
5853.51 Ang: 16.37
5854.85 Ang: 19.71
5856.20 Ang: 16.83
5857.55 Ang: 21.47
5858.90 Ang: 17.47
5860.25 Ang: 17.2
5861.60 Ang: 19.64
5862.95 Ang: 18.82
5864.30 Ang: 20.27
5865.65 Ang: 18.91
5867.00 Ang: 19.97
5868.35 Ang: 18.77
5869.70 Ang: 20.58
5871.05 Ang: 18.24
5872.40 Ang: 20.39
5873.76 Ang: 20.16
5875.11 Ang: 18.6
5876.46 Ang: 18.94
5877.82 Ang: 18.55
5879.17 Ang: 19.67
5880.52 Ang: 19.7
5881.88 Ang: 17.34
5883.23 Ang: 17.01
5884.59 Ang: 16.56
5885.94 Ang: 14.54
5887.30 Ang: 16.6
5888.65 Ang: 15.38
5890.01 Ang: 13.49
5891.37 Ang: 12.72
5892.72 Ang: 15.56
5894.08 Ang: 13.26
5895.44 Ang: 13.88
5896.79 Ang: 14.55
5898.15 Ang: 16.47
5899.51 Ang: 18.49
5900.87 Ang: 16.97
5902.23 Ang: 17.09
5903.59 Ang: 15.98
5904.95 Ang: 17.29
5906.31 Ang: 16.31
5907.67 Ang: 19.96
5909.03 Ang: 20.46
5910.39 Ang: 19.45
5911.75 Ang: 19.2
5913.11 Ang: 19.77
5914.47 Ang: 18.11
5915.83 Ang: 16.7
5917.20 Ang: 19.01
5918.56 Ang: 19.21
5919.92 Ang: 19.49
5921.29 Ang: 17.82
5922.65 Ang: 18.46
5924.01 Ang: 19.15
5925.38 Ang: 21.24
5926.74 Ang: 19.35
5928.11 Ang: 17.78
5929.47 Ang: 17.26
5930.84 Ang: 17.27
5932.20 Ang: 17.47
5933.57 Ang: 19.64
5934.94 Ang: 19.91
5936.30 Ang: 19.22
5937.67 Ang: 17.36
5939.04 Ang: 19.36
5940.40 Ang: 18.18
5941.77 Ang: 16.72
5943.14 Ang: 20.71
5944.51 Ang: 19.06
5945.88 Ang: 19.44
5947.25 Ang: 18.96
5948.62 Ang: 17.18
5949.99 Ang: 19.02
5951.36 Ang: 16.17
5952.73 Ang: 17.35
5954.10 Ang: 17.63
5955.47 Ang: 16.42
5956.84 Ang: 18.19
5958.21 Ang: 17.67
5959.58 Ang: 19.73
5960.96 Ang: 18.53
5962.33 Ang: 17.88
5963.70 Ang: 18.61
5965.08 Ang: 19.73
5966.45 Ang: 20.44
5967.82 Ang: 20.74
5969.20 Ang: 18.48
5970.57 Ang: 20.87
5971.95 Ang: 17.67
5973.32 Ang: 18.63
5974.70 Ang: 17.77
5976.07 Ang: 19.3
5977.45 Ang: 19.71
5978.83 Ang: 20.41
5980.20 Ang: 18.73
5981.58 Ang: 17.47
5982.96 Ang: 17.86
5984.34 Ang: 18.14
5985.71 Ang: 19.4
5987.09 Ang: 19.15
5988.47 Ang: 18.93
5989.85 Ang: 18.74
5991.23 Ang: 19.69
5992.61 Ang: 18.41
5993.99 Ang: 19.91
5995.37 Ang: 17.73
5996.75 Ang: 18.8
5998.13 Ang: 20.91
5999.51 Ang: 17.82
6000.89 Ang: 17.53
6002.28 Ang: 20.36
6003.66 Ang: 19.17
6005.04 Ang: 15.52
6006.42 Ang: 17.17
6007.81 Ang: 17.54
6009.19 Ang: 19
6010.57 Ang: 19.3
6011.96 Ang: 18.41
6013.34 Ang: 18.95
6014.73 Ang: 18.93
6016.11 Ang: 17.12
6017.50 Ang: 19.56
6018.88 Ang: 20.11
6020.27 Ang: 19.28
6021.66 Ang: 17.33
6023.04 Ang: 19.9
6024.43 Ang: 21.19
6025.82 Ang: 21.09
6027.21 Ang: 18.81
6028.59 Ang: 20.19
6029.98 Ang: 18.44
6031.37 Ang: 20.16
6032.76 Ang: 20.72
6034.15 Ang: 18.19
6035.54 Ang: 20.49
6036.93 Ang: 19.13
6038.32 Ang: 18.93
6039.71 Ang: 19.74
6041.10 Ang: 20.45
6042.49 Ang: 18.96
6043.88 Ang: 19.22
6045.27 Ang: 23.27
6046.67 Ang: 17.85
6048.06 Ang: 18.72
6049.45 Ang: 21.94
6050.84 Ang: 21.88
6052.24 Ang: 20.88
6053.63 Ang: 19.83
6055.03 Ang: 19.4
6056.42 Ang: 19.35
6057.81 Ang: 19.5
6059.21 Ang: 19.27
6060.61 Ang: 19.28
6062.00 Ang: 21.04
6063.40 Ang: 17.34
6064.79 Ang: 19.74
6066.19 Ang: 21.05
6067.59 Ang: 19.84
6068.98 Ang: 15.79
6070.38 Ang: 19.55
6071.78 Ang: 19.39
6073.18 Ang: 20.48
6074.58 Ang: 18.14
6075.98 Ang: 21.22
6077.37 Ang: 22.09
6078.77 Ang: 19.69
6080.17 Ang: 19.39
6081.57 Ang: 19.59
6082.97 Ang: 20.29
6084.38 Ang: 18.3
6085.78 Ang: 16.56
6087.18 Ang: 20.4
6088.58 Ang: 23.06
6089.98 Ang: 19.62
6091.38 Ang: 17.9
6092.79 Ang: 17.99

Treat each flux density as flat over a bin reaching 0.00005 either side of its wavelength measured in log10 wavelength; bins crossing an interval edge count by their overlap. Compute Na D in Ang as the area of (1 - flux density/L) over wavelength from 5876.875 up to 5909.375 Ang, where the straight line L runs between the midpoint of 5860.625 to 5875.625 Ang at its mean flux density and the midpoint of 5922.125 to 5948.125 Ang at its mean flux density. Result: 4.5 Ang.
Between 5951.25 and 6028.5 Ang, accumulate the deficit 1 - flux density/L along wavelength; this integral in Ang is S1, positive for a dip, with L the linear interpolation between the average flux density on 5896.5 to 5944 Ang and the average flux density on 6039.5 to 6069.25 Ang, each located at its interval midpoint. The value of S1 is 1.3 Ang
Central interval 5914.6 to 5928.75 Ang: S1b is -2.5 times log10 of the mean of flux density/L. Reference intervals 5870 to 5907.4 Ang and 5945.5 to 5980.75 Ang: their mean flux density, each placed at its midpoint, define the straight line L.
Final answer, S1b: -0.07 mag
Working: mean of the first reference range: 16.9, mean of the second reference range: 18.7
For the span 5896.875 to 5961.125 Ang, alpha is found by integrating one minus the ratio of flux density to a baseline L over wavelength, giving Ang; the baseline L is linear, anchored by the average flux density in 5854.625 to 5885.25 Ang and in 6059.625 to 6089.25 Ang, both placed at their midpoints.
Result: 2.7 Ang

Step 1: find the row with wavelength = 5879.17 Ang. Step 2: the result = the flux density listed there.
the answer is 19.67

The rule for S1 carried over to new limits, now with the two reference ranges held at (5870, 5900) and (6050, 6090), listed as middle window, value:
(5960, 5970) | -0.6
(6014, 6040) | -0.5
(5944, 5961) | -0.2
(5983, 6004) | -0.5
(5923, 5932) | -0.6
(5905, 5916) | -1.0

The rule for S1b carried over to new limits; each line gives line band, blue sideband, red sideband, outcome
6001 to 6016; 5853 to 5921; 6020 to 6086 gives 0.05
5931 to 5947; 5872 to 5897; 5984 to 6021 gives -0.07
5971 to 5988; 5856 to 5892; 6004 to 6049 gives 0.01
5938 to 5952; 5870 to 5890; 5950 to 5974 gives 0.00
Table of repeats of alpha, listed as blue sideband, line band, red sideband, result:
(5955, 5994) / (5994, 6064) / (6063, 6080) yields -0.22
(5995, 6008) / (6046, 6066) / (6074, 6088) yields -0.58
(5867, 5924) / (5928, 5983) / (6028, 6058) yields -0.07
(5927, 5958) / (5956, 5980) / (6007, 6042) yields -0.66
